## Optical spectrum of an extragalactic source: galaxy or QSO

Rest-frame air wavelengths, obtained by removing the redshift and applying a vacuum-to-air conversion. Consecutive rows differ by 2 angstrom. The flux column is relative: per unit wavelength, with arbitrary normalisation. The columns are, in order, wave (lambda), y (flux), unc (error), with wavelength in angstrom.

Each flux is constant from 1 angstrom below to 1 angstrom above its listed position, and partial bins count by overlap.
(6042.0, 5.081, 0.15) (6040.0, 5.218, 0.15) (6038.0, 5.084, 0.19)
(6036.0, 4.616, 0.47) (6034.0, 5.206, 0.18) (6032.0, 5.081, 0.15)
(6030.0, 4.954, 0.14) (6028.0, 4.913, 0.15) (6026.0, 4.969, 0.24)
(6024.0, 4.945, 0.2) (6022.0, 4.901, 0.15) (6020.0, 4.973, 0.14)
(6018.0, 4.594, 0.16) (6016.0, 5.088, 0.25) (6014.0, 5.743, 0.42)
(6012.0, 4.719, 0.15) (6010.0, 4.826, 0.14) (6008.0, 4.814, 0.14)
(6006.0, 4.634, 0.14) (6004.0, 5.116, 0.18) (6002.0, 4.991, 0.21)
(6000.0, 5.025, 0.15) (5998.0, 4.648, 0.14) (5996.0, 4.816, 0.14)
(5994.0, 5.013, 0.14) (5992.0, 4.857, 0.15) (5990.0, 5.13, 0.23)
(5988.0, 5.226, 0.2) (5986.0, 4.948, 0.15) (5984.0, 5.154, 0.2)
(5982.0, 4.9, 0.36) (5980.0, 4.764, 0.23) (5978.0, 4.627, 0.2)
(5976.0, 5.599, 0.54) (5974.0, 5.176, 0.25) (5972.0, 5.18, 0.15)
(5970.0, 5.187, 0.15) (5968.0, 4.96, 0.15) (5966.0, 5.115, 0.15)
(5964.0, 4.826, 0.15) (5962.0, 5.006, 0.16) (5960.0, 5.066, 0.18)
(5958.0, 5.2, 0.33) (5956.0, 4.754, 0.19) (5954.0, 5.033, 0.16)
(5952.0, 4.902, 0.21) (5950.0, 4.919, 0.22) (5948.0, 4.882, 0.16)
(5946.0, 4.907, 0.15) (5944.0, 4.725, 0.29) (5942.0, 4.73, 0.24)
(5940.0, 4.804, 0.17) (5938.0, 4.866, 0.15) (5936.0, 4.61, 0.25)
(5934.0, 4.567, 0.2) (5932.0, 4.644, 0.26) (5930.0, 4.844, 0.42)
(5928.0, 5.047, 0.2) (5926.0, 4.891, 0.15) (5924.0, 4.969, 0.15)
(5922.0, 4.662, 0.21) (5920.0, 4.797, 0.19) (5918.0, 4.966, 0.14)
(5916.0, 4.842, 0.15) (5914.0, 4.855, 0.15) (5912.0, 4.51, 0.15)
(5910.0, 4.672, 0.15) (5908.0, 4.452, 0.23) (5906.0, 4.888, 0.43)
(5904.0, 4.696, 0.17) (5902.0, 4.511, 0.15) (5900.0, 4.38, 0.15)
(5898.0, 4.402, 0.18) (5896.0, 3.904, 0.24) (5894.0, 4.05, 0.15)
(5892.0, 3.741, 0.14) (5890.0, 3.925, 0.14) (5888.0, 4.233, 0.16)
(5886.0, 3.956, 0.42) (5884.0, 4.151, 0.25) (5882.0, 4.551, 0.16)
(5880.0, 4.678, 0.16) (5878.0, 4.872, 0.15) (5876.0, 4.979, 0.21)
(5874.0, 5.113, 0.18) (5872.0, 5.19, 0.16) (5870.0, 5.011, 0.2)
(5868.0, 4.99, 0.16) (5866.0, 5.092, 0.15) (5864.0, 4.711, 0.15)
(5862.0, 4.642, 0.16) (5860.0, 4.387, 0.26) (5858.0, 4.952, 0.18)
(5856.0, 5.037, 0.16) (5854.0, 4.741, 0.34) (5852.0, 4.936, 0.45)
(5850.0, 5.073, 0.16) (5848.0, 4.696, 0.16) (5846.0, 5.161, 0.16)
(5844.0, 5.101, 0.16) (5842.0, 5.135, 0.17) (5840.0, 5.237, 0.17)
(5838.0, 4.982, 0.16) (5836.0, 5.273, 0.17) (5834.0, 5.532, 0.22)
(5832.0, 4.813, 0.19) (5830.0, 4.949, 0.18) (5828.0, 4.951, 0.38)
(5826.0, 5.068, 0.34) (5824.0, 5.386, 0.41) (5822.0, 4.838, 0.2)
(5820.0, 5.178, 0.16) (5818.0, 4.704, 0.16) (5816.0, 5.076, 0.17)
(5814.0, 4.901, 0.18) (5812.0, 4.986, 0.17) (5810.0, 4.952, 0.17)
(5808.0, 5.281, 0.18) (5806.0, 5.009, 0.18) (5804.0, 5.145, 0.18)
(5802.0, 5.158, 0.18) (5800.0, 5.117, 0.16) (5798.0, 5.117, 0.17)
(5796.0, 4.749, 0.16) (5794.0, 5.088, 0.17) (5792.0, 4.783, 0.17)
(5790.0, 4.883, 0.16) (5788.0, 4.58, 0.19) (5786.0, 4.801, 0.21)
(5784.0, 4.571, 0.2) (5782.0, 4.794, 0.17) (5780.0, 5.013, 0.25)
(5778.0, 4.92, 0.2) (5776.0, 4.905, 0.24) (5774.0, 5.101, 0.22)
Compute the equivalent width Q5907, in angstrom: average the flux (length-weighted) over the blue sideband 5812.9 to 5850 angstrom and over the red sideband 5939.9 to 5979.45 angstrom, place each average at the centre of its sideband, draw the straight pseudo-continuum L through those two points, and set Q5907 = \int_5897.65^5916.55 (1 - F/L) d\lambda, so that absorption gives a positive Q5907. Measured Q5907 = 1.46 angstrom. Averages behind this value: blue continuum 5.05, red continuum 4.98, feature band 4.62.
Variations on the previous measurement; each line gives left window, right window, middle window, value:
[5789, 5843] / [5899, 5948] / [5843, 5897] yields 2.6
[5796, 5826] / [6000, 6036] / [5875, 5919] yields 4.8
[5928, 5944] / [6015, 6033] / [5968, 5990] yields -1.1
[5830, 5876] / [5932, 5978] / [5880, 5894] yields 2.4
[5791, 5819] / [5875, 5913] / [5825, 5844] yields -1.2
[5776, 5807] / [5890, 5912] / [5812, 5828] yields -0.8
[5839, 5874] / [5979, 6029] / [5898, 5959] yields 2.1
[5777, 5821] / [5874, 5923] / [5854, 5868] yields -0.4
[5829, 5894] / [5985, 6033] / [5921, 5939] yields 0.3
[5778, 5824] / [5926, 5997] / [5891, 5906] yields 2.0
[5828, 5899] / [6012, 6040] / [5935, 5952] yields 0.2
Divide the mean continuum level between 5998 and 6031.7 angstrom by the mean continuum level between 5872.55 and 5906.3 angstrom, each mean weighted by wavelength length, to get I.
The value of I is 1.1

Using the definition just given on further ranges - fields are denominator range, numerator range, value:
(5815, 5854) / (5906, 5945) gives 0.94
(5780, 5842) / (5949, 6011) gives 1.00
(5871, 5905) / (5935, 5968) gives 1.11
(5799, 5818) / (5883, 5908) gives 0.84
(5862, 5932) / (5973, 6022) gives 1.07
